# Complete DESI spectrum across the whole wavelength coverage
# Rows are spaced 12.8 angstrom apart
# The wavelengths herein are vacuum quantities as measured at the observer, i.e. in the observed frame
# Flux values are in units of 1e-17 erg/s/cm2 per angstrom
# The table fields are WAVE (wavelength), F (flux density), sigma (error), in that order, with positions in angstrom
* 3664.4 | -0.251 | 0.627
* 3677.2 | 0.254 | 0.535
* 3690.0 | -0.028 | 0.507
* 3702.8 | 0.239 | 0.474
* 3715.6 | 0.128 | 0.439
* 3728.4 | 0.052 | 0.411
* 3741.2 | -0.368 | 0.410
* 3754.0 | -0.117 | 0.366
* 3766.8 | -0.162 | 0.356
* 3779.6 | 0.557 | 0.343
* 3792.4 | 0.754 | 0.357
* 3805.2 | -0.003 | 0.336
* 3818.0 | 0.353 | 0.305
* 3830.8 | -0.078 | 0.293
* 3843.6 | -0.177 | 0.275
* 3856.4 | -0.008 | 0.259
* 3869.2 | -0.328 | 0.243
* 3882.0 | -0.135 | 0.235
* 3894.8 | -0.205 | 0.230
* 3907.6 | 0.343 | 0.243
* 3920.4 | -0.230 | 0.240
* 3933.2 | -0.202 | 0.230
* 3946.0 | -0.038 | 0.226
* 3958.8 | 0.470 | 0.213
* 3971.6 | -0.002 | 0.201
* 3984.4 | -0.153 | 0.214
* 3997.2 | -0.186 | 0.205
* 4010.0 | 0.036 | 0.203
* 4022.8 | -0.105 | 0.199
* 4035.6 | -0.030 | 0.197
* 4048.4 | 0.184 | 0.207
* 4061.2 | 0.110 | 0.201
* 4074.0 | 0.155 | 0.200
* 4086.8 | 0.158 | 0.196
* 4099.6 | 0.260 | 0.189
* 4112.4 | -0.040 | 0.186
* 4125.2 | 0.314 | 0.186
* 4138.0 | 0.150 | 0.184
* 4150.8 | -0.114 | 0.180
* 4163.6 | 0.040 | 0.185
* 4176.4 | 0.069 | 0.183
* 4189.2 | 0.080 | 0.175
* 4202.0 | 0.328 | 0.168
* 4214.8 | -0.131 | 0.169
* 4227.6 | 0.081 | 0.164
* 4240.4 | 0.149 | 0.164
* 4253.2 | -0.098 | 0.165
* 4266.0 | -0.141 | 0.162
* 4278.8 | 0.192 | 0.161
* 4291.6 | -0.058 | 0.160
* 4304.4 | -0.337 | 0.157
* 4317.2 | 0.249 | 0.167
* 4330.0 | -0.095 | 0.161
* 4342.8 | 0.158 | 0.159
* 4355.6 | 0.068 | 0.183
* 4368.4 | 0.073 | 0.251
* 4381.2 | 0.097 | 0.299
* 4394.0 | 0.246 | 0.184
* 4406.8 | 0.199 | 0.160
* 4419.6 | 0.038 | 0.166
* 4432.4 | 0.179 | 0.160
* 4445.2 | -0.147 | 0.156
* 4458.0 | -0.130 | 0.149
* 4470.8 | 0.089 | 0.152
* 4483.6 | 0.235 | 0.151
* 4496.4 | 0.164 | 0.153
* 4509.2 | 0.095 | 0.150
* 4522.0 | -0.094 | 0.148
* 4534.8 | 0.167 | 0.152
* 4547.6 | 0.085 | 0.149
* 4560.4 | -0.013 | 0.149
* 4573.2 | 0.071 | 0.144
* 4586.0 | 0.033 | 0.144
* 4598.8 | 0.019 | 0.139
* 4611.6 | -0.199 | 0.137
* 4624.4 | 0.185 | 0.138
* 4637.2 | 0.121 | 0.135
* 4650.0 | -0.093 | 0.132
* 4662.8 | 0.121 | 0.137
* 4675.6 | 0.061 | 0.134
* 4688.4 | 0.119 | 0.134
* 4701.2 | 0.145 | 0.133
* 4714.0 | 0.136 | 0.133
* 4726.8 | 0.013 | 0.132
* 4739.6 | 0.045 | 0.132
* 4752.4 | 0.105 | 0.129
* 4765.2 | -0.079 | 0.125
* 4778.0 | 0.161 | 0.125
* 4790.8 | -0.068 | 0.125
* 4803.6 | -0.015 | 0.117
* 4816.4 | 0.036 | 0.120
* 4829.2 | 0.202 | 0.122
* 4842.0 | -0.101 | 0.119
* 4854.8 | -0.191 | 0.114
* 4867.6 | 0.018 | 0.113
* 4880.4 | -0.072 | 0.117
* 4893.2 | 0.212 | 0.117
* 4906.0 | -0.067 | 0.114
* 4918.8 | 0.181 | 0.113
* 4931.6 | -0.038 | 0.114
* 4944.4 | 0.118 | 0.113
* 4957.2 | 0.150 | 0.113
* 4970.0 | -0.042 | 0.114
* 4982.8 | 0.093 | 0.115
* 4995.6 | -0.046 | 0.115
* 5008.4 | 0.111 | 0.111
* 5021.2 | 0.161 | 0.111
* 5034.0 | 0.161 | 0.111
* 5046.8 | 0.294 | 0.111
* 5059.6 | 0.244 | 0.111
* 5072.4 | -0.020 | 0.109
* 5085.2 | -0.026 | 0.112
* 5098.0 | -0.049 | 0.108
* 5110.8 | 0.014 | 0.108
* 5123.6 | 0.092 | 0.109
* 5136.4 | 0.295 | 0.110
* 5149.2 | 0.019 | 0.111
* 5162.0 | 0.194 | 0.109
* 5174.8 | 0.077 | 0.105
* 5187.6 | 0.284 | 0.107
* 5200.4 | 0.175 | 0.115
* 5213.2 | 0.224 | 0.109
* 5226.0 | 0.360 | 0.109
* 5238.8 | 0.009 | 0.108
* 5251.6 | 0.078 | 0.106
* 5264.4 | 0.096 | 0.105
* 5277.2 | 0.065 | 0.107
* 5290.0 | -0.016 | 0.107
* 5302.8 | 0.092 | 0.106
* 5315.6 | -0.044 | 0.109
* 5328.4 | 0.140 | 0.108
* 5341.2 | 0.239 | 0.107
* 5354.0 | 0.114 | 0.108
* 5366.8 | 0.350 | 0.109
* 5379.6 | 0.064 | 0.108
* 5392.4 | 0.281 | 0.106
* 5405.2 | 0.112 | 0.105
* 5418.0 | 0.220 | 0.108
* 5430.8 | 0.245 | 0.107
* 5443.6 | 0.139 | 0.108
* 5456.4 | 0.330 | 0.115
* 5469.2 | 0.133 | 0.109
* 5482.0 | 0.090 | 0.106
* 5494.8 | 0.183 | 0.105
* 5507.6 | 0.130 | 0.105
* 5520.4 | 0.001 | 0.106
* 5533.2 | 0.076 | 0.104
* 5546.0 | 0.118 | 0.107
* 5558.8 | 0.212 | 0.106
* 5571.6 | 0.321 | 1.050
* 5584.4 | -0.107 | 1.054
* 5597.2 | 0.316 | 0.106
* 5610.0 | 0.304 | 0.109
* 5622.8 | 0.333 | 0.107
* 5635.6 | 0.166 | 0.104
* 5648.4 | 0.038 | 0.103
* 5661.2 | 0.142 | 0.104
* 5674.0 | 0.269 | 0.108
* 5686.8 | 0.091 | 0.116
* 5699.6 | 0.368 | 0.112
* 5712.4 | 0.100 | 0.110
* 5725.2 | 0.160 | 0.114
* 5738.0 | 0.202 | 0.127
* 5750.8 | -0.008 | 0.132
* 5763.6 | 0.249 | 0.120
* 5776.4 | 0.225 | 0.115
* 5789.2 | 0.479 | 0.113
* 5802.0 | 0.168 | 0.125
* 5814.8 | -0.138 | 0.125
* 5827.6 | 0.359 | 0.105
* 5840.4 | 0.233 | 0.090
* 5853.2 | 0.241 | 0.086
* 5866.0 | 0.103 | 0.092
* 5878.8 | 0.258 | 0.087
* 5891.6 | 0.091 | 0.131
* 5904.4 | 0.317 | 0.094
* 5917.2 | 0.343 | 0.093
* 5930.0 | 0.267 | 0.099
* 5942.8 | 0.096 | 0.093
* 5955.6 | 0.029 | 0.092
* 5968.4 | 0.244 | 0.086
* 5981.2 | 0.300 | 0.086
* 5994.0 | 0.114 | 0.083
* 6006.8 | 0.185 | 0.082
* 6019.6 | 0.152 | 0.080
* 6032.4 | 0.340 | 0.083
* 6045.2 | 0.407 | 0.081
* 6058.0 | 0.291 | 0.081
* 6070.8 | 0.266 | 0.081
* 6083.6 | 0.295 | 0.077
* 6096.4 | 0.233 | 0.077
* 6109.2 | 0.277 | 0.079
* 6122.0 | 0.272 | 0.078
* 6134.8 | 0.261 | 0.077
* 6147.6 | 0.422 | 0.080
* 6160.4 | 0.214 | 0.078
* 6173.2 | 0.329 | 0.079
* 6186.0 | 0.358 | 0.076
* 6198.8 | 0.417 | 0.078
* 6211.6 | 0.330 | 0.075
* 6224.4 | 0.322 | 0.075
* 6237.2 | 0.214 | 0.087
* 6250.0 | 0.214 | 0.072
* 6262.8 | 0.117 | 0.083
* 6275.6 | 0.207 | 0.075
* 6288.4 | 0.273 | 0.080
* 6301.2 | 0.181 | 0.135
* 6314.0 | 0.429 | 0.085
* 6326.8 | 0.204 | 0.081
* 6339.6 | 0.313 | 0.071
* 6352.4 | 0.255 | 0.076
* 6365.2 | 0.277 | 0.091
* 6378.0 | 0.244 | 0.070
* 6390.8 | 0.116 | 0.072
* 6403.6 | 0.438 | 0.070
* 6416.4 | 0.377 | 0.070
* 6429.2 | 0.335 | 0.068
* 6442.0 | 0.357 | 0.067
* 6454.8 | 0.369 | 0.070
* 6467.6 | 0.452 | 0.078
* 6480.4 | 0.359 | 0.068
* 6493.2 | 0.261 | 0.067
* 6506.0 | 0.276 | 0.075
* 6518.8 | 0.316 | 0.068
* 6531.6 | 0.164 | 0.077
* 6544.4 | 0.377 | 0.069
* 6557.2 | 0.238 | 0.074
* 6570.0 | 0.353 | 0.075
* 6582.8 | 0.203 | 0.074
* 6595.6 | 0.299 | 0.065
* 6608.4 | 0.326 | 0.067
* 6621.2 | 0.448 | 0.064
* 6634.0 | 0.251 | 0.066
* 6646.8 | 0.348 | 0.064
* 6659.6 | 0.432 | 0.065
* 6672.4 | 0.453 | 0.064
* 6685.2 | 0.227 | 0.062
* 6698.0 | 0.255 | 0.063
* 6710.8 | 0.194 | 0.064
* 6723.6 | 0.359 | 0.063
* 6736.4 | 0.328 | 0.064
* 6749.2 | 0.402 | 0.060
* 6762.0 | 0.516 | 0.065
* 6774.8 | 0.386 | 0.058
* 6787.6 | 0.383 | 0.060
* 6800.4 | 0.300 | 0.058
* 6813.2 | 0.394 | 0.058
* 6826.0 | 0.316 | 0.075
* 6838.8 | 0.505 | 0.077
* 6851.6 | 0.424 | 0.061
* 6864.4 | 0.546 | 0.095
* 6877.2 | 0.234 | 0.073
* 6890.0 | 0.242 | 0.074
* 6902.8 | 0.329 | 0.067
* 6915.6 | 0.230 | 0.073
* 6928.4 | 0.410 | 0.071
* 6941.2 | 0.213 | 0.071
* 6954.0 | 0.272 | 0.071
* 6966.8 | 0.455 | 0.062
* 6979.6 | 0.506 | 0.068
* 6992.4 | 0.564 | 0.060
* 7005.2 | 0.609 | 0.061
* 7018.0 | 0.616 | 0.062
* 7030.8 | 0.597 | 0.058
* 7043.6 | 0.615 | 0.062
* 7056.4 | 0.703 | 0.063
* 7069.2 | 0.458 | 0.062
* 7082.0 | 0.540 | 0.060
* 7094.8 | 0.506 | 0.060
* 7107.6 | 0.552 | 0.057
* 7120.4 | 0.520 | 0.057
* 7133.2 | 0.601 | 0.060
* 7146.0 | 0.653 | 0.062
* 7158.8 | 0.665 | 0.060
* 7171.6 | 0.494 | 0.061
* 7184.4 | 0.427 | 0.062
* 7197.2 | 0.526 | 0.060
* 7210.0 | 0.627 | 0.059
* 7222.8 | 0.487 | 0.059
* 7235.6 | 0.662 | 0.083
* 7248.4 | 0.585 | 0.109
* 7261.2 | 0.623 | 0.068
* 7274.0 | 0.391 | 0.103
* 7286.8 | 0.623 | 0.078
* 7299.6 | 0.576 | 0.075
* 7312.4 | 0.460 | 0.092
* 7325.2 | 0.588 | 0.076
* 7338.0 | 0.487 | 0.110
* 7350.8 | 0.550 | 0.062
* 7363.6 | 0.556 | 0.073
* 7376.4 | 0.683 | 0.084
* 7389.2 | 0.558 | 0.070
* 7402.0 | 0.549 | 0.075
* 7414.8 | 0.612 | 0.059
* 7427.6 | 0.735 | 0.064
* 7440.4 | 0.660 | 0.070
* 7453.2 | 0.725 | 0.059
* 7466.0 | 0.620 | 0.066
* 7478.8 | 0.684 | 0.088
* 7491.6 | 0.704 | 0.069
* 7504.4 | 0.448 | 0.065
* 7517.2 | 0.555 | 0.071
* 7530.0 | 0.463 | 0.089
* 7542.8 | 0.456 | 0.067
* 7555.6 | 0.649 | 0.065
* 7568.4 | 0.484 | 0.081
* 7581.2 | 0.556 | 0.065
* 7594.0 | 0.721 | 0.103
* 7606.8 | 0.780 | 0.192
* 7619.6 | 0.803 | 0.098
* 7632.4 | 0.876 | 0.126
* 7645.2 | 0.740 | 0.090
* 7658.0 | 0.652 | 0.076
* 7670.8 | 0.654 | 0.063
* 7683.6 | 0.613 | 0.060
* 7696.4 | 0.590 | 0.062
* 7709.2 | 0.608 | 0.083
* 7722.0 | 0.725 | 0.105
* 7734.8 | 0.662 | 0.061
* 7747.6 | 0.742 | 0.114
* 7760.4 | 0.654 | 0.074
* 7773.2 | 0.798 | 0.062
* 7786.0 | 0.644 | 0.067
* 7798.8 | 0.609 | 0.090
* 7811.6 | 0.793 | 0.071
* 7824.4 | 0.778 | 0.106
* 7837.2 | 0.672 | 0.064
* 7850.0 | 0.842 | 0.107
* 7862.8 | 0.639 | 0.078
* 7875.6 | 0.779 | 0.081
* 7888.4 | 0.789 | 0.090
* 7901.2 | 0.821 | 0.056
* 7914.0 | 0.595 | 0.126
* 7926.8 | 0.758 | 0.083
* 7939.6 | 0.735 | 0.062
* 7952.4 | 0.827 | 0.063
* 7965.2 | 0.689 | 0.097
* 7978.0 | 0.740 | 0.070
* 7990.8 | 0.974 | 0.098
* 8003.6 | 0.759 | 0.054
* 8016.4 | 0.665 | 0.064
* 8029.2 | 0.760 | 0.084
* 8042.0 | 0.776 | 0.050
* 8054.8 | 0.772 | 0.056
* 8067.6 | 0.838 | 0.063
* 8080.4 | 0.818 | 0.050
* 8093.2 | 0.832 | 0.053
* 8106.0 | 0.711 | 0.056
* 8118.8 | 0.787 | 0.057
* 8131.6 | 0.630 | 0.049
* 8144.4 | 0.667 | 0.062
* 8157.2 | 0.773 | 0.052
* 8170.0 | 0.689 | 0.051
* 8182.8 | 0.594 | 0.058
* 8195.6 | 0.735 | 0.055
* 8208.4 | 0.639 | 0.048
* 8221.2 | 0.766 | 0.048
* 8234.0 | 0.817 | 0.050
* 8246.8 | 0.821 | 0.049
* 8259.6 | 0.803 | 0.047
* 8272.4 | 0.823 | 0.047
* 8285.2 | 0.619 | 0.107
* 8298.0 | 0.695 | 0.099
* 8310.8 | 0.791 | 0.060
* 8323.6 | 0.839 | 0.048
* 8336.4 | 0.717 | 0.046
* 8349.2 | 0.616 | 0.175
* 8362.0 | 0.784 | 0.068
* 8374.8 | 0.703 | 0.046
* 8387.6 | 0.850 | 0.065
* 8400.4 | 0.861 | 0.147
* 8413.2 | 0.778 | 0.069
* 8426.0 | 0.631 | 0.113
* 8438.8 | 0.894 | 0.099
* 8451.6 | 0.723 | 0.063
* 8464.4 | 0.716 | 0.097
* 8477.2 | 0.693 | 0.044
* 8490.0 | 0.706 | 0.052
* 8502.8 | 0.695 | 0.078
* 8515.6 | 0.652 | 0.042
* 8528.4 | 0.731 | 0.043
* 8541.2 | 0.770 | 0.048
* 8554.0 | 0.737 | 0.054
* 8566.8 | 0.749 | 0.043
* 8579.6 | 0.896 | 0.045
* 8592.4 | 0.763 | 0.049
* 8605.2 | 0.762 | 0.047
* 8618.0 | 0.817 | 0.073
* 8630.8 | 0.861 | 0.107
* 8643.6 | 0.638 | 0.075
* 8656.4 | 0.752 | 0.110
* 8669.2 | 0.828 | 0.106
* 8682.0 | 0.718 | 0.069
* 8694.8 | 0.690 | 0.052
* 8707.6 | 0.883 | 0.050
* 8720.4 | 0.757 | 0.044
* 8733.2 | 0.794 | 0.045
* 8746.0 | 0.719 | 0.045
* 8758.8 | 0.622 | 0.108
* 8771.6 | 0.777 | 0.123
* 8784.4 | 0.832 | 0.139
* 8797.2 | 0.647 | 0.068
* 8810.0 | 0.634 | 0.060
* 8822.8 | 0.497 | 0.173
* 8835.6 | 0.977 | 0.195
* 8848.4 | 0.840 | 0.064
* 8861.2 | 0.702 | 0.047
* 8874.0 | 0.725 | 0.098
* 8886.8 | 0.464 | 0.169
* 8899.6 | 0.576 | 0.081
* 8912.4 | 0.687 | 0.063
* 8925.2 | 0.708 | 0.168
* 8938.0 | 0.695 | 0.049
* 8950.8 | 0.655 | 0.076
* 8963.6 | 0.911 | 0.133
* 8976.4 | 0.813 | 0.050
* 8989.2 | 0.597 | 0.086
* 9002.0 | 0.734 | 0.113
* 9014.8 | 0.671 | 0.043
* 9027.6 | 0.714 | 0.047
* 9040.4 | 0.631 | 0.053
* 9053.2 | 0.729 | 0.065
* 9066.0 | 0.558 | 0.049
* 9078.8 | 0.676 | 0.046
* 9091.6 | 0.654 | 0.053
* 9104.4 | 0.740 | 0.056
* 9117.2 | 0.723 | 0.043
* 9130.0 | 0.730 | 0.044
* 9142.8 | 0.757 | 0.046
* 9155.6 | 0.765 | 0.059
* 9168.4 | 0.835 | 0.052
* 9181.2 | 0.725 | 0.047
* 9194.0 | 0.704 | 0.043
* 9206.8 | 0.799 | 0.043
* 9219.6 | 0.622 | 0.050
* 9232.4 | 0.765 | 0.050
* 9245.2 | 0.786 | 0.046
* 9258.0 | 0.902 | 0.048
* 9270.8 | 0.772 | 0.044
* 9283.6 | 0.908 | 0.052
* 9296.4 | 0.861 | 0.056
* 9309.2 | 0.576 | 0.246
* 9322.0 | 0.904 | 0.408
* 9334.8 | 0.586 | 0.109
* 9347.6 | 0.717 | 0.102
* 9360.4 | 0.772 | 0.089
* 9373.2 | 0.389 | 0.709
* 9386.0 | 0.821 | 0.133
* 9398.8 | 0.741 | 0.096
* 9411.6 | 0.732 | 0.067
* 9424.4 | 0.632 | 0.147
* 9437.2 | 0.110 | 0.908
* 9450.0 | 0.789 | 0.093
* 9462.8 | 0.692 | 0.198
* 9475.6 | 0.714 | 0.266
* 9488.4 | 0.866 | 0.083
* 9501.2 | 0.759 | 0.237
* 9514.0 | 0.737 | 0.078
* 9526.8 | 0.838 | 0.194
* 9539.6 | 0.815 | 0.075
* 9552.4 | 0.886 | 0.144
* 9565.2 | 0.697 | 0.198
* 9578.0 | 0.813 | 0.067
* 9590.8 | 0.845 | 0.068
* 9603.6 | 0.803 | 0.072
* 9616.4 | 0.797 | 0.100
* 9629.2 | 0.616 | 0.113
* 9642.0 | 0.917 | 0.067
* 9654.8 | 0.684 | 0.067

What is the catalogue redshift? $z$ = 0.749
